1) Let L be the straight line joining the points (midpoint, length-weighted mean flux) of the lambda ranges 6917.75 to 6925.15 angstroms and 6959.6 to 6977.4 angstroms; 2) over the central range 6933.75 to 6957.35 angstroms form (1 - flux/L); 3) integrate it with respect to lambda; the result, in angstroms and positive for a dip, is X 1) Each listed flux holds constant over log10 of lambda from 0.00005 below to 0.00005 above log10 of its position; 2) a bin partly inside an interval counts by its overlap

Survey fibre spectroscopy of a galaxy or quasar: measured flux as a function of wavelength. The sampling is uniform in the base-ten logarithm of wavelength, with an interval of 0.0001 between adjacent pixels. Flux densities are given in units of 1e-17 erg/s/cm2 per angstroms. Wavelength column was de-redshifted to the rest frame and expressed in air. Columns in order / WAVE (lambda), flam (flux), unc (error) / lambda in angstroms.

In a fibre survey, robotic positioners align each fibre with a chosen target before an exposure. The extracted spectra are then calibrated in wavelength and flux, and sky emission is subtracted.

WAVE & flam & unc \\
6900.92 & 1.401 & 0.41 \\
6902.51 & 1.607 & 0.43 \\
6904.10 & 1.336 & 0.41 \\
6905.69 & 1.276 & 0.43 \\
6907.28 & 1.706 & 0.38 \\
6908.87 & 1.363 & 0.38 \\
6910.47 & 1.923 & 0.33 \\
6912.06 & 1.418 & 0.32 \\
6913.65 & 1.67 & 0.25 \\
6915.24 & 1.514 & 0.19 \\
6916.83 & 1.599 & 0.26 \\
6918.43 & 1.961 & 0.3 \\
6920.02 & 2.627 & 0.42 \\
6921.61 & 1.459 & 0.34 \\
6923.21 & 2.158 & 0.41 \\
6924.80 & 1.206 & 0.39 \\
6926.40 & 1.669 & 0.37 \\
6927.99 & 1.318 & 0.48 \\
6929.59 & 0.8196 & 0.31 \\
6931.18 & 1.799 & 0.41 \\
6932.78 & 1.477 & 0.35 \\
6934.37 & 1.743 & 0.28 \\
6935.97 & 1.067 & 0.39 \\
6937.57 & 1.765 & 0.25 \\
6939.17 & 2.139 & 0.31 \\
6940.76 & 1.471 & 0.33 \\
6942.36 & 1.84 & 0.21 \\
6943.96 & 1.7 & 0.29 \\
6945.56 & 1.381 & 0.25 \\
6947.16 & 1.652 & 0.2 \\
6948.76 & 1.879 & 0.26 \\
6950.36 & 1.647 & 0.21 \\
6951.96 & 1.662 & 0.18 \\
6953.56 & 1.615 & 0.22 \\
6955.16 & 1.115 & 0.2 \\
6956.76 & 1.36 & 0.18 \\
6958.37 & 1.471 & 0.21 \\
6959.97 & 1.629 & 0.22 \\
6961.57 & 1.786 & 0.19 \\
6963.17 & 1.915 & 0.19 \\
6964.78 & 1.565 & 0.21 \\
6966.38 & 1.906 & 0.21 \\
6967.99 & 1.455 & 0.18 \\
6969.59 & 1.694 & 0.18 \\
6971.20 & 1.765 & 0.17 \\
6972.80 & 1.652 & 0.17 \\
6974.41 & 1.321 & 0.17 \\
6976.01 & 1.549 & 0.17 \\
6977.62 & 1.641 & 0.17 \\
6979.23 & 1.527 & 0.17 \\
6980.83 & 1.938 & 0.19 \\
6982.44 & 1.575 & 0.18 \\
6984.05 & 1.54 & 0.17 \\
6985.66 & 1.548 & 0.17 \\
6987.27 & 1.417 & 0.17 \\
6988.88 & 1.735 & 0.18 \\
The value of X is 2.44 angstroms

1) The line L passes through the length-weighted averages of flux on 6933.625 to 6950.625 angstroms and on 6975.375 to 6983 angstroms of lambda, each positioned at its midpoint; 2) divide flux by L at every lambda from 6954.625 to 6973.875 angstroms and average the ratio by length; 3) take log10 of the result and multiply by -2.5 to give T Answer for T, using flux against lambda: 0.03 mag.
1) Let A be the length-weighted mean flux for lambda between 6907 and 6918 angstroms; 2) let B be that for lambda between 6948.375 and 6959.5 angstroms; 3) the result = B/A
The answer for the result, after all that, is 0.95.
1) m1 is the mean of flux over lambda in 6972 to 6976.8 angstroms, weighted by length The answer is 1.51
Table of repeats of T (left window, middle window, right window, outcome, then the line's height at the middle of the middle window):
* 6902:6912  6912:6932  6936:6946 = -0.034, 1.59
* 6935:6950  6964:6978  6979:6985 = 0.026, 1.65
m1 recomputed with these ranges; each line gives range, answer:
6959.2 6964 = 1.78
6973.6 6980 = 1.51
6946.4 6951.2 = 1.73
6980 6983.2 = 1.76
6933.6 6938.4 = 1.52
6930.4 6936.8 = 1.52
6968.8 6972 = 1.73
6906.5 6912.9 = 1.6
